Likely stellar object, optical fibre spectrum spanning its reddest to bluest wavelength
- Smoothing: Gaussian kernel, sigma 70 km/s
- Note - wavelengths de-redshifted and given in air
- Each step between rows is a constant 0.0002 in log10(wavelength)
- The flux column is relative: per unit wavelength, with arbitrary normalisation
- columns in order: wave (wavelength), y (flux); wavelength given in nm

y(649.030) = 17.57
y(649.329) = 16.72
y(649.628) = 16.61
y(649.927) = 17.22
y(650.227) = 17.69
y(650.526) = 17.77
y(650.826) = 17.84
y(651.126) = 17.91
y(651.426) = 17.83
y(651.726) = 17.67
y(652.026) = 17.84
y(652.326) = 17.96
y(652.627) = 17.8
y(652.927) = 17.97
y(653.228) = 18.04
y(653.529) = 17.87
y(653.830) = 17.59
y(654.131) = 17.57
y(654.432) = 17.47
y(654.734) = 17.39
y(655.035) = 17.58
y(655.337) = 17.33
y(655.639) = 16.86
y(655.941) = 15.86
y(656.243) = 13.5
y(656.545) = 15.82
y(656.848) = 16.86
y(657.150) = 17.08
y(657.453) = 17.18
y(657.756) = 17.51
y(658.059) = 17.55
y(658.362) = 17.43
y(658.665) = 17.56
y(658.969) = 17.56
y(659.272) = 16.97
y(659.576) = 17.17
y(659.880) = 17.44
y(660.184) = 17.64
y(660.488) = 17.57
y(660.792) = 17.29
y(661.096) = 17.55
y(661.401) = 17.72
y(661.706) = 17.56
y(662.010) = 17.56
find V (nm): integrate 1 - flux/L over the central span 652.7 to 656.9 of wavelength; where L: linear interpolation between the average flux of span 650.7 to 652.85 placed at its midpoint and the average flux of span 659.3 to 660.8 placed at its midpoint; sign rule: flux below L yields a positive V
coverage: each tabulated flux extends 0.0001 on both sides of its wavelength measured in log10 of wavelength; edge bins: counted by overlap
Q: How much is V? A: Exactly 0.16 nm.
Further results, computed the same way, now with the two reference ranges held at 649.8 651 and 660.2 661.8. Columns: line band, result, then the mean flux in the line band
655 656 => 0.04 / 16.9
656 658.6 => 0.14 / 16.6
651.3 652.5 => -0.01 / 17.8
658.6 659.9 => 0.02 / 17.3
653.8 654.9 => 0.01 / 17.5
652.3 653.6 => -0.02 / 17.9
